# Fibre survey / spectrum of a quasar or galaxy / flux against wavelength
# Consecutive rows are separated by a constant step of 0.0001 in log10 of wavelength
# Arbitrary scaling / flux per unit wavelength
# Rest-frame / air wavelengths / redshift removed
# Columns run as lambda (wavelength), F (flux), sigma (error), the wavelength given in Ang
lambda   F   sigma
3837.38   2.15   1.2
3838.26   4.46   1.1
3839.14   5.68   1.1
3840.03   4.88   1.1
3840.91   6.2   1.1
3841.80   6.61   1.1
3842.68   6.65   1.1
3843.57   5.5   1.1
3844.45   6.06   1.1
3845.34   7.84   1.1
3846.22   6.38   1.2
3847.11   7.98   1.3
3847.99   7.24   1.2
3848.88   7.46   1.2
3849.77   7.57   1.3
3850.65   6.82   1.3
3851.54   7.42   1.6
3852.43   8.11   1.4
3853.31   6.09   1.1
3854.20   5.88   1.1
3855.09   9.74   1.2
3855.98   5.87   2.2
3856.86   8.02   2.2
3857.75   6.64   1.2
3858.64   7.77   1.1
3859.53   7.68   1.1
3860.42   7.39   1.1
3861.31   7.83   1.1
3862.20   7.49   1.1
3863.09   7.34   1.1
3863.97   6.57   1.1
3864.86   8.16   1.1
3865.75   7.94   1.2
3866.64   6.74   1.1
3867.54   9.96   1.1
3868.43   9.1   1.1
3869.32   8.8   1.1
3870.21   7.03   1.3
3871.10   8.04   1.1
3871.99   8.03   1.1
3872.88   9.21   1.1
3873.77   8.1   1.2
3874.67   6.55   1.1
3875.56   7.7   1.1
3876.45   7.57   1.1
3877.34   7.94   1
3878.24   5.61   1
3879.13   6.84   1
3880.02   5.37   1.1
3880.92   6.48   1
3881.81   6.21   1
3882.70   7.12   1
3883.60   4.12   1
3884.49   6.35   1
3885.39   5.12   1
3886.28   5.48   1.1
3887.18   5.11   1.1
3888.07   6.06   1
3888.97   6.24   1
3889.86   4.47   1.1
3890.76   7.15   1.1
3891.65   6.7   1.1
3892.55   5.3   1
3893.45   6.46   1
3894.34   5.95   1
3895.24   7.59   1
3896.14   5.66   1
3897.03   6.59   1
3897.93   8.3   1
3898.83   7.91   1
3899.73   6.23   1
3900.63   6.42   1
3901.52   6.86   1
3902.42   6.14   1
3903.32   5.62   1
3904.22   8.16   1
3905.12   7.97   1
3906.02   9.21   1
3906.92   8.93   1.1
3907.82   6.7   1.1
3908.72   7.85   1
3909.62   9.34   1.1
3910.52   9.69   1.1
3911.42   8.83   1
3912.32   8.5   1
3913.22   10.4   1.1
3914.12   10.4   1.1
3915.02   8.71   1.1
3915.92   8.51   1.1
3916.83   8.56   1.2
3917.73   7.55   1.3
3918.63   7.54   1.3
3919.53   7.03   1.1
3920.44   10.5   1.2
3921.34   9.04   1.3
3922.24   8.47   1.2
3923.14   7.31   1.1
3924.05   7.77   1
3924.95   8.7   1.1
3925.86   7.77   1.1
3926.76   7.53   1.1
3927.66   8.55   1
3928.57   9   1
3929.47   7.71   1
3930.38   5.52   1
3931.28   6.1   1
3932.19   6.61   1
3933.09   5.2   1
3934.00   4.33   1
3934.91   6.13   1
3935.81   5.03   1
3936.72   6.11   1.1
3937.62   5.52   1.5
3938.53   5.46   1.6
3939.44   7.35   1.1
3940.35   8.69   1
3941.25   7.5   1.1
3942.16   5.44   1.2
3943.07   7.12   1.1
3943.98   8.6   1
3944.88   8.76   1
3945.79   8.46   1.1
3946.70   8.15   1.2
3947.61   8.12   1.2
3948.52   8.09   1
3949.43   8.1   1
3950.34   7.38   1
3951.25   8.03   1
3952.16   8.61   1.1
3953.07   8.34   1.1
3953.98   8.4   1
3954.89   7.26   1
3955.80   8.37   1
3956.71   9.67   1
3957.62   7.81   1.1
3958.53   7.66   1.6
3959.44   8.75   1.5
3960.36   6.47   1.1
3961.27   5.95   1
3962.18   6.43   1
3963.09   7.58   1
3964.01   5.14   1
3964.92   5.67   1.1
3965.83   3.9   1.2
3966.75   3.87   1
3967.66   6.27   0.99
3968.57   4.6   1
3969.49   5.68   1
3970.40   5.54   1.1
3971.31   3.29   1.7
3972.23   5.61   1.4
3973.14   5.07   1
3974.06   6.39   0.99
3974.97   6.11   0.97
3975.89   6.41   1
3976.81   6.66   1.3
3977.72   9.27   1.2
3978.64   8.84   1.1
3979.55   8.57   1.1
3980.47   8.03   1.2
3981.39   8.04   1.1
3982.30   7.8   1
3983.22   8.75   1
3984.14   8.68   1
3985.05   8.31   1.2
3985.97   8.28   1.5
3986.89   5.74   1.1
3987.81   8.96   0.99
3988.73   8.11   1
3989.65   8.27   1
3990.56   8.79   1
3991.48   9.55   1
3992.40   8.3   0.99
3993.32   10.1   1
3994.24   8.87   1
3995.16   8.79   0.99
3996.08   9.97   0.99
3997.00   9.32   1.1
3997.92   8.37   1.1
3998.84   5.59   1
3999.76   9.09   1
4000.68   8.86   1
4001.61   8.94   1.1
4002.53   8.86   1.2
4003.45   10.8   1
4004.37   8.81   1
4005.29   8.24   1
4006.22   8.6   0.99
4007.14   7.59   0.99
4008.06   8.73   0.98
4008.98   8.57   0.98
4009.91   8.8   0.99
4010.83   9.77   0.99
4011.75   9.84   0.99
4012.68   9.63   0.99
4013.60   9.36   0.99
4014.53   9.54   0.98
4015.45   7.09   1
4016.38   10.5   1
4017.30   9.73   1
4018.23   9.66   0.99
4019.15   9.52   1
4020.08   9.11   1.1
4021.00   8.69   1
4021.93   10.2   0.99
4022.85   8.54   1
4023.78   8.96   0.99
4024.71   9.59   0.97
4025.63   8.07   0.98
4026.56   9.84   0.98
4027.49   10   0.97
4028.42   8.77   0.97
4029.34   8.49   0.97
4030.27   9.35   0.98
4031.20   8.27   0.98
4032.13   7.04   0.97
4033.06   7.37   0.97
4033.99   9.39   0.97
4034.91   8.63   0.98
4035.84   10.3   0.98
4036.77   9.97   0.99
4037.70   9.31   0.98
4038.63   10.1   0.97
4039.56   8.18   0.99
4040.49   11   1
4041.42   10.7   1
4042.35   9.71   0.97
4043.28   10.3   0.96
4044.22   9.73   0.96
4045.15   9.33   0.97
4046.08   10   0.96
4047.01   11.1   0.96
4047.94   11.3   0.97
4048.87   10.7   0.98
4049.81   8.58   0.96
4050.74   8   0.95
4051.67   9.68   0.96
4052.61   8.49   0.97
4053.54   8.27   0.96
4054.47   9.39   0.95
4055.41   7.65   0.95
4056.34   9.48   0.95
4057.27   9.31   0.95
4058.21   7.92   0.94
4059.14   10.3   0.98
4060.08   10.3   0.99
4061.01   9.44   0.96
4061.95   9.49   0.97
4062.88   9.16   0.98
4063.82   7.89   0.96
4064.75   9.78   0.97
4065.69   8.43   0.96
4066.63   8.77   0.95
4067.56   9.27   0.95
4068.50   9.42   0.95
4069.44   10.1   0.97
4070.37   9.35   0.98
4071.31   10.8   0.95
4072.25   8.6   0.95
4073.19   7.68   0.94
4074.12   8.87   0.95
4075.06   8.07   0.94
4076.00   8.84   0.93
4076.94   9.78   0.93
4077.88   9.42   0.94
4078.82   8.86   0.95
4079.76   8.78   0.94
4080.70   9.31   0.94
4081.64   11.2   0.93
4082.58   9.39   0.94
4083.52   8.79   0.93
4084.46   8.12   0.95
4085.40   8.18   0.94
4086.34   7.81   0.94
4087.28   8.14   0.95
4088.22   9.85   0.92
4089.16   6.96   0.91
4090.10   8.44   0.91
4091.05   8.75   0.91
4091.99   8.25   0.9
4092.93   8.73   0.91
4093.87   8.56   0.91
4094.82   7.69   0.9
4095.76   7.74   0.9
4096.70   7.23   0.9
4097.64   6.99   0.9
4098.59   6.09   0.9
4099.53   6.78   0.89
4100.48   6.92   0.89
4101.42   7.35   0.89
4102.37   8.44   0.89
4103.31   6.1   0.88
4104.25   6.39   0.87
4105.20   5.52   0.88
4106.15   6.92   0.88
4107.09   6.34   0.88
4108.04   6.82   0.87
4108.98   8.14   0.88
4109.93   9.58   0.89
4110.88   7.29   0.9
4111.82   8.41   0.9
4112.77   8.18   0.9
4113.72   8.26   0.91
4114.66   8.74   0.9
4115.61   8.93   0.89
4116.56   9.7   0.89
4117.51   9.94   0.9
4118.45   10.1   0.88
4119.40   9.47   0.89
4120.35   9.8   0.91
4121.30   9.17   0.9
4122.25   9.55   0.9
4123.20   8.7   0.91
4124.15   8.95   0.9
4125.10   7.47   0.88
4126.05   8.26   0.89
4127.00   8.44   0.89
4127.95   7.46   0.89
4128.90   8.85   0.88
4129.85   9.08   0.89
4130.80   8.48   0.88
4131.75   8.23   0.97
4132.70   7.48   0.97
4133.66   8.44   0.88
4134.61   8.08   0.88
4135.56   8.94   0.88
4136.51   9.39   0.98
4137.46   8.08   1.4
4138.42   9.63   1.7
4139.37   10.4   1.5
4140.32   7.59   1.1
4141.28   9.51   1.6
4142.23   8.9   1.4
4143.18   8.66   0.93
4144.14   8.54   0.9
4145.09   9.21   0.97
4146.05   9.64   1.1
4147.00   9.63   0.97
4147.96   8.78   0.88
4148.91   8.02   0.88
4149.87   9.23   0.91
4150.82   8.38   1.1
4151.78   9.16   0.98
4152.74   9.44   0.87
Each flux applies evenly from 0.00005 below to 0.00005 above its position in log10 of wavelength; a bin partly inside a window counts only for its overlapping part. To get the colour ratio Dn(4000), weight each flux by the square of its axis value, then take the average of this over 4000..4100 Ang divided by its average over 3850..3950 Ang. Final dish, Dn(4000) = 1.3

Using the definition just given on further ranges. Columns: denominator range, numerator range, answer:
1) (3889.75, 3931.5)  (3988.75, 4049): 1.26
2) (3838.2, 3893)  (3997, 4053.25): 1.44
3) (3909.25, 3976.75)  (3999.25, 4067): 1.33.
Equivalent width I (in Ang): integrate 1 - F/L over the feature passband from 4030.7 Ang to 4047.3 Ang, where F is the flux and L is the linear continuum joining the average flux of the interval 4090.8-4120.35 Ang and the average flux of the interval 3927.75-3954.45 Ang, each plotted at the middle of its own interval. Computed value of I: -3.99 Ang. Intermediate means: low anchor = 7.19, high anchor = 7.91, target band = 9.45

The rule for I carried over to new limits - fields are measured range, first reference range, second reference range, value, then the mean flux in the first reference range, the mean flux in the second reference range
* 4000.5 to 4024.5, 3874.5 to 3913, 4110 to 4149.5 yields -3.9 Ang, 6.87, 8.8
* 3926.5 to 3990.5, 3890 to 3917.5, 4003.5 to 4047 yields 9.7 Ang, 7.65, 9.23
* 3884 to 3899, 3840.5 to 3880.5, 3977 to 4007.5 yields 2.8 Ang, 7.35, 8.57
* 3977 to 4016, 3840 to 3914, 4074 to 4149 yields -4.3 Ang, 7.17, 8.43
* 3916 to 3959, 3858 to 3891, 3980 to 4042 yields 1.9 Ang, 7.04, 8.91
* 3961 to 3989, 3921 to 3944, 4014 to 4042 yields 4.6 Ang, 6.98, 9.2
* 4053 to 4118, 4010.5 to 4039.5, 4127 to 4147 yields 3.5 Ang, 9.17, 8.75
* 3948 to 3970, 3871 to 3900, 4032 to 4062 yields 2.4 Ang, 6.58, 9.43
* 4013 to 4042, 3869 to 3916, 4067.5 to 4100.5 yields -3.7 Ang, 7.19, 8.56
